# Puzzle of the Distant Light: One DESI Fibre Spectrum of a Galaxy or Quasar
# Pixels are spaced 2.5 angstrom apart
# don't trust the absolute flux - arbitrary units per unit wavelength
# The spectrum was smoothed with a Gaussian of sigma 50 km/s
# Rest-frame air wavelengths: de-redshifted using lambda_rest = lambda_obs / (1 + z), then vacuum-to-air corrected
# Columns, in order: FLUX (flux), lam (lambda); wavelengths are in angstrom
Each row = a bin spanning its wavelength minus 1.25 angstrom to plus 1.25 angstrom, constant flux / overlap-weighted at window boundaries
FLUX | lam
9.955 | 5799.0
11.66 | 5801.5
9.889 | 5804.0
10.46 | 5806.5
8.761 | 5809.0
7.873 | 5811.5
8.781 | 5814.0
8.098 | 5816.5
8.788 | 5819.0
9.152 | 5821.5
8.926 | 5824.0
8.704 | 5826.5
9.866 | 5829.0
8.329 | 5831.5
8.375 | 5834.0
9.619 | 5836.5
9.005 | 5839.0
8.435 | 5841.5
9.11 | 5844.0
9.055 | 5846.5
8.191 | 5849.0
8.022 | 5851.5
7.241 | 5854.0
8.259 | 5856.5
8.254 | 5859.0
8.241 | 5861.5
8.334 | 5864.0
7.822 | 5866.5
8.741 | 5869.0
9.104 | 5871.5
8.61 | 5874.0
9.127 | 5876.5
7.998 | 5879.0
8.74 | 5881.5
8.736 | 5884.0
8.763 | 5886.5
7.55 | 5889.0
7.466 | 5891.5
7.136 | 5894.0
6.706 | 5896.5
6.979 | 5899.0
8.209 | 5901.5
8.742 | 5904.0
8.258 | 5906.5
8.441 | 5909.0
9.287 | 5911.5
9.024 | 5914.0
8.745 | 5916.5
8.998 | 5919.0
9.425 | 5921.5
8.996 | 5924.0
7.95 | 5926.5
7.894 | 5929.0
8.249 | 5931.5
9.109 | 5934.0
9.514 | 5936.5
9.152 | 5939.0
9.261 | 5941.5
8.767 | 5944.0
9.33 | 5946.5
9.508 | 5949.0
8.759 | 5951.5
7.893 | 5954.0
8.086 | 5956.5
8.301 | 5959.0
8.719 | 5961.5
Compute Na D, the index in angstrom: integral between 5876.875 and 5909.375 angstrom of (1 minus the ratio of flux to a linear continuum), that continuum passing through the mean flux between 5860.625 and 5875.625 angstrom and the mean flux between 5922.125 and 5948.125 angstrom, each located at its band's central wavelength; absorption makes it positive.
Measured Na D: 2.4 angstrom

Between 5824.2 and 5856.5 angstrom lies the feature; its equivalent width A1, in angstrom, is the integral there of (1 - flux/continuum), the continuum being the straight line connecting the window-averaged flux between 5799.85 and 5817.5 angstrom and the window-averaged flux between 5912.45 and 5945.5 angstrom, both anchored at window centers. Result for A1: 2.1 angstrom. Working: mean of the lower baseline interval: 9.39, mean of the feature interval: 8.66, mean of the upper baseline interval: 8.86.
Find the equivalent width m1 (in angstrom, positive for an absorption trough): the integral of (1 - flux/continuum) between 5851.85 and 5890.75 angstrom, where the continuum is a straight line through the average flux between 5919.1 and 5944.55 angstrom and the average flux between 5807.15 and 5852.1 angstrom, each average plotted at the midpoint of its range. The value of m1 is 2.0 angstrom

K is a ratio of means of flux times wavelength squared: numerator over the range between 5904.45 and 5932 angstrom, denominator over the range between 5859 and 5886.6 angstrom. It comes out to 1.03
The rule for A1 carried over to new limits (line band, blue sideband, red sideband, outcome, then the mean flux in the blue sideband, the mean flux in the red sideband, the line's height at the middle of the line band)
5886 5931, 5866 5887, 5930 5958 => 2.6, 8.65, 8.86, 8.75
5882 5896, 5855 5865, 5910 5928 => 1.1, 8.24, 8.9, 8.57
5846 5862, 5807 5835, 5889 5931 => 0.8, 8.75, 8.24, 8.56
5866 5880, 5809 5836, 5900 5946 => 0.2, 8.72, 8.78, 8.75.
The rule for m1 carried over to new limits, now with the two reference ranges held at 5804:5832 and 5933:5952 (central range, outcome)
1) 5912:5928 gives 0.5 angstrom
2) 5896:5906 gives 1.5 angstrom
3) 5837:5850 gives 0.3 angstrom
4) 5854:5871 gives 1.5 angstrom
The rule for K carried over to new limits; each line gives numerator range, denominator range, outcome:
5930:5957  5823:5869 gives 1.08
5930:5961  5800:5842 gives 1.01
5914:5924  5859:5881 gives 1.08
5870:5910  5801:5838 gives 0.92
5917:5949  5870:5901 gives 1.12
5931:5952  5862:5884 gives 1.09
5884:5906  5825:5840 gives 0.88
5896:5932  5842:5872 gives 1.03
